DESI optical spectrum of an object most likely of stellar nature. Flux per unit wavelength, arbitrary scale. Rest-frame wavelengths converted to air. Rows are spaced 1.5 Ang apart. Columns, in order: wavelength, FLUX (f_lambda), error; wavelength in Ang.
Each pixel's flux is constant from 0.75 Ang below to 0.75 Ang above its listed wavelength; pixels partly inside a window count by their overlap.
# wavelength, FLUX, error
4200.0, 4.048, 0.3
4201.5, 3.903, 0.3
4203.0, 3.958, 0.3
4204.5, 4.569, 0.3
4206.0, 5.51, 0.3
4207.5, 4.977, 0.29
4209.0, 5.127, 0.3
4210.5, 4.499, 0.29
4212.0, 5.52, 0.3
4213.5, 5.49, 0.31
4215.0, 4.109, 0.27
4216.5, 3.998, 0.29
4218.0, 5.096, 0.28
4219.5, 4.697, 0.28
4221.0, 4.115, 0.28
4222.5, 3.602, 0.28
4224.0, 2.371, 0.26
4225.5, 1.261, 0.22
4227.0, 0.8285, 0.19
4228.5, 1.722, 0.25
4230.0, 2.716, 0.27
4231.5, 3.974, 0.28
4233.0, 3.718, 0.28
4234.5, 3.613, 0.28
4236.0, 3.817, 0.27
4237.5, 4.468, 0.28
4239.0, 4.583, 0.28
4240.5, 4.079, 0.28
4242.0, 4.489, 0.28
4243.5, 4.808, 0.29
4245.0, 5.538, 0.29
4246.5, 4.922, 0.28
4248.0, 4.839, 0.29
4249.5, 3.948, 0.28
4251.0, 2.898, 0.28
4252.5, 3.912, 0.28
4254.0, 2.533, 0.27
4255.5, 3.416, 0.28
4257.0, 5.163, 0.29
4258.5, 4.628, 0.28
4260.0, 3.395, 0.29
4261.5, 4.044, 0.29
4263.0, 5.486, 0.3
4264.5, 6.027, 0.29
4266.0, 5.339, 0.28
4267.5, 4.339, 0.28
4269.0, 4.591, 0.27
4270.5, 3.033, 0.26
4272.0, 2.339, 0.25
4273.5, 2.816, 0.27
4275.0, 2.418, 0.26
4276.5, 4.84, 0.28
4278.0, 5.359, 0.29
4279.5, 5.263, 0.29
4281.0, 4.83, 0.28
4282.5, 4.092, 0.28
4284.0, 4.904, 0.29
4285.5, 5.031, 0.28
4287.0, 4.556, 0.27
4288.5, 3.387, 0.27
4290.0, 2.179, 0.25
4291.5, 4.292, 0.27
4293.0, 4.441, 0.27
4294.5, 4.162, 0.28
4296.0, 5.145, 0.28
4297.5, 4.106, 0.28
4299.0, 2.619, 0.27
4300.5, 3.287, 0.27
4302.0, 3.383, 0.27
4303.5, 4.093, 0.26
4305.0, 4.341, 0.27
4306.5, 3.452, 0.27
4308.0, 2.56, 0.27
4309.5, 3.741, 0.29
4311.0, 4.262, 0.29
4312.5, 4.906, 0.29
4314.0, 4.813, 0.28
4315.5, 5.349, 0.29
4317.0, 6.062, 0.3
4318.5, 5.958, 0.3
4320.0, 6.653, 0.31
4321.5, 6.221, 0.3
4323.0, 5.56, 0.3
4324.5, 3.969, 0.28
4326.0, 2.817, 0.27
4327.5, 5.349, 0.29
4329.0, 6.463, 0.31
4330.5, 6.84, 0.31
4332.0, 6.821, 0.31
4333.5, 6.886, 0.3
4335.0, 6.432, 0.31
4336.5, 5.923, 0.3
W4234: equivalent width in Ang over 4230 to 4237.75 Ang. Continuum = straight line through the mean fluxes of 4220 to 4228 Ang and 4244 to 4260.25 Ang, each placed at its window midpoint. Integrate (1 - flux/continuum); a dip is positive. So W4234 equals -1.8 Ang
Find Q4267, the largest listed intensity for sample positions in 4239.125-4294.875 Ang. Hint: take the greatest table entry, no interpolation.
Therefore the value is 6.027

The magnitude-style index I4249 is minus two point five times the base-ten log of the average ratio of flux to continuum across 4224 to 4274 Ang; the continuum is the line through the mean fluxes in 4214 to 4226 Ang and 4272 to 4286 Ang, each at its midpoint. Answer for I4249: 0.05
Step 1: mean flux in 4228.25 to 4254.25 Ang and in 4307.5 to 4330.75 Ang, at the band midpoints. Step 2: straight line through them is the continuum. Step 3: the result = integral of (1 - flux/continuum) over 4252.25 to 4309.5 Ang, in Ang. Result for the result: 6.1 Ang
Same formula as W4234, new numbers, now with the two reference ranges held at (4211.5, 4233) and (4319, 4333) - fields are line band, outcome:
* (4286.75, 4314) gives 6.8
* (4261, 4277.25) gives 1.3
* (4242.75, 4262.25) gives -0.1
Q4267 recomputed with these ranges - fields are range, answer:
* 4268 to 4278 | 5.359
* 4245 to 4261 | 5.538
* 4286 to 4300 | 5.145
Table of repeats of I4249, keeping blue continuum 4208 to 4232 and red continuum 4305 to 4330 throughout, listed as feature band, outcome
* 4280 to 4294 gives 0.076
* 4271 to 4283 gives 0.112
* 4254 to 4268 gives -0.083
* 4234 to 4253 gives -0.085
